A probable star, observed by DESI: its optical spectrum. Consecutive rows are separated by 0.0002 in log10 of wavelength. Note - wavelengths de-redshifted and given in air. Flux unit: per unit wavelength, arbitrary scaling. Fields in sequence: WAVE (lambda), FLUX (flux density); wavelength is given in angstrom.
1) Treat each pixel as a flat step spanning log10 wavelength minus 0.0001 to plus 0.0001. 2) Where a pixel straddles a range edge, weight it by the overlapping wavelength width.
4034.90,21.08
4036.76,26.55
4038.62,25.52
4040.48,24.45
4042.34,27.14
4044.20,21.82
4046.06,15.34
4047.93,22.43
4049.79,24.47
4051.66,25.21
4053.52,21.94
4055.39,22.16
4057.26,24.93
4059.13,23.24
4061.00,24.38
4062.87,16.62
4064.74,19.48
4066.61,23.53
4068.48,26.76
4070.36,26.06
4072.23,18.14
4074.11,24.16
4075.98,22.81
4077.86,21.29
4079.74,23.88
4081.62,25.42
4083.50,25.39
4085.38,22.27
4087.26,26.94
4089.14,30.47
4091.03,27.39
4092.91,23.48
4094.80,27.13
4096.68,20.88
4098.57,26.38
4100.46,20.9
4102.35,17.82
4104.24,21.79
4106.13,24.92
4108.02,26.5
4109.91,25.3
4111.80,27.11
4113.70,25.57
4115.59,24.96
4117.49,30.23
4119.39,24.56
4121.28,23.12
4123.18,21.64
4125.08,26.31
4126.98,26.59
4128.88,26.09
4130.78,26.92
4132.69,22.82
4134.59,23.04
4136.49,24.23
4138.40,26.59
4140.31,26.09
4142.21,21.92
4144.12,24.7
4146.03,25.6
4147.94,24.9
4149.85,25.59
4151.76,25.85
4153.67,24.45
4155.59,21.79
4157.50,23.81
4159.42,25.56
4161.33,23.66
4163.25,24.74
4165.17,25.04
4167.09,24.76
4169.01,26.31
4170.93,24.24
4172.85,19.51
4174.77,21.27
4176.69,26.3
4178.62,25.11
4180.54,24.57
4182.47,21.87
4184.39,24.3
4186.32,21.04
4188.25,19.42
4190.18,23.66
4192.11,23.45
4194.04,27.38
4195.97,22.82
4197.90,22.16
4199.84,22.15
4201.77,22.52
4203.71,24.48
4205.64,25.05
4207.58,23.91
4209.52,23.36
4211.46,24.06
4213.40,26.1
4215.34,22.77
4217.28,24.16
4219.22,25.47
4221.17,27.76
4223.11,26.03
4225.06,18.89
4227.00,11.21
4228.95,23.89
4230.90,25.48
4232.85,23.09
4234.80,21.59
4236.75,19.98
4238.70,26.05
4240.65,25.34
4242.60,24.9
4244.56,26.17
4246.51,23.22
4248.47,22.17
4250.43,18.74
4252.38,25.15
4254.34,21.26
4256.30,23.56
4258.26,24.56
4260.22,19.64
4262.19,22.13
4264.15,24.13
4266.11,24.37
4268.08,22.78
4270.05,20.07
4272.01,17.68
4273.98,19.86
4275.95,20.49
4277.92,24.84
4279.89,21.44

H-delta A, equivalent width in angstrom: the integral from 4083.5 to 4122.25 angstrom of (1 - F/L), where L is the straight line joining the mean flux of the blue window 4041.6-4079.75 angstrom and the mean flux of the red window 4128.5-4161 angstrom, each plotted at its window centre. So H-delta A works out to -2.1 angstrom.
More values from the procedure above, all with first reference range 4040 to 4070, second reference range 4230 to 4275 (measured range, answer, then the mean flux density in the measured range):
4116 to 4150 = -3.4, 25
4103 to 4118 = -1.8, 25.5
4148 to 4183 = -2.2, 24.2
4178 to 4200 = -0.4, 23.2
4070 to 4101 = -2.1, 24.3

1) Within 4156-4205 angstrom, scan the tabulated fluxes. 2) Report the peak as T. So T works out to 27.38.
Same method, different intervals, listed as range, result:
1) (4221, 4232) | 27.76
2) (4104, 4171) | 30.23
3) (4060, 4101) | 30.47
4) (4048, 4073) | 26.76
